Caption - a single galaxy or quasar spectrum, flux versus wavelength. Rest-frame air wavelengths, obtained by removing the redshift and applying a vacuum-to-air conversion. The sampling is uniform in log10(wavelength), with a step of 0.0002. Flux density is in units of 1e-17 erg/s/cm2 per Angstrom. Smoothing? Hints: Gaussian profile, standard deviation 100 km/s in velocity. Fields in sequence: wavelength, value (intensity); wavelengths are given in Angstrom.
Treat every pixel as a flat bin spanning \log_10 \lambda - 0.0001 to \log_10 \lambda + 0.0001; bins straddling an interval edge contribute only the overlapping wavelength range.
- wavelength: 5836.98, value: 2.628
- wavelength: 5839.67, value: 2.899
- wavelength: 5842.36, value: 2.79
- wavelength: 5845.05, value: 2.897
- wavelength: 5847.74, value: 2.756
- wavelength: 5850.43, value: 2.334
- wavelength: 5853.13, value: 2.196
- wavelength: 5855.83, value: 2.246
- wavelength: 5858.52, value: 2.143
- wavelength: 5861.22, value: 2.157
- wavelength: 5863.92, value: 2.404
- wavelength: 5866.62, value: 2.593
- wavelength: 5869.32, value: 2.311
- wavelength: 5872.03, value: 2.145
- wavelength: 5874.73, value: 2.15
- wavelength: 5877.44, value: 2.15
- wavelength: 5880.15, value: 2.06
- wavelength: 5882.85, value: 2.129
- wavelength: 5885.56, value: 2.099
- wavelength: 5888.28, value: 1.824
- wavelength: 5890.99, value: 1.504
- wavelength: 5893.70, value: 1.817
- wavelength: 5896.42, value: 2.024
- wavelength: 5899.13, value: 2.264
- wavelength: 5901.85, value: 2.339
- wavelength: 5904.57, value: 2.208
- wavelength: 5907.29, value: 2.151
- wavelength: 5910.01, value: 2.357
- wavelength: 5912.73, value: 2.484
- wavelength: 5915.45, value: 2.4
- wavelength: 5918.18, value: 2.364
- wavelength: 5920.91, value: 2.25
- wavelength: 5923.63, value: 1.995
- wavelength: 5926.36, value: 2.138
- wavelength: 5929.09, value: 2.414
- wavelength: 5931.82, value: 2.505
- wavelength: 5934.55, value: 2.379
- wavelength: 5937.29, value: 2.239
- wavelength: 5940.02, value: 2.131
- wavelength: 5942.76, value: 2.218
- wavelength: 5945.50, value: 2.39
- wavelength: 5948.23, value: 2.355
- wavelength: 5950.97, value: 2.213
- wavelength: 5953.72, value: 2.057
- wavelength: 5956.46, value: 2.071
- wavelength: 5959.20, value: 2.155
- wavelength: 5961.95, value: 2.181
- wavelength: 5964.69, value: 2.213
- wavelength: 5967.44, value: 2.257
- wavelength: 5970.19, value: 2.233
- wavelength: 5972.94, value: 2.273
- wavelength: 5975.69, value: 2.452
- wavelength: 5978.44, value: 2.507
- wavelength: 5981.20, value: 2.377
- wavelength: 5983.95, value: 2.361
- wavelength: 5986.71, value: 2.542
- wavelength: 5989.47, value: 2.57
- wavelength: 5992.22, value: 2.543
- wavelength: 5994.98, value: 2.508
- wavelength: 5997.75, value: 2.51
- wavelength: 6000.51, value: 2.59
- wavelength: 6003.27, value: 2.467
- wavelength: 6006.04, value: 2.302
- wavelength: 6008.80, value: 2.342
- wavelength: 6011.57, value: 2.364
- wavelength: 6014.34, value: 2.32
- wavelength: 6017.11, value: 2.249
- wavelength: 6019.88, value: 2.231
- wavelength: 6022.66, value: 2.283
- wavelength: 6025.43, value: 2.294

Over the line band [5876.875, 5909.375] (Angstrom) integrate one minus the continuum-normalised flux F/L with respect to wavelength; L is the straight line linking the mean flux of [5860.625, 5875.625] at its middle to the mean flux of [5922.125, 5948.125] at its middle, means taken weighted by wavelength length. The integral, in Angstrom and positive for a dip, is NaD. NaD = 3.41 Angstrom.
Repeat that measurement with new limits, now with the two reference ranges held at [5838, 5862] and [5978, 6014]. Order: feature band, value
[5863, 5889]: 3.14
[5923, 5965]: 4.05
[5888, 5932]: 5.36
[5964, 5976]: 0.92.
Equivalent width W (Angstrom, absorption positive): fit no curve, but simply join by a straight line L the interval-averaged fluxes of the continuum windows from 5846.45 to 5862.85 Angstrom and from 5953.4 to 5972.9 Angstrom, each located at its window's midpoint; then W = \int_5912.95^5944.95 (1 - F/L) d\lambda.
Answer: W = -1.0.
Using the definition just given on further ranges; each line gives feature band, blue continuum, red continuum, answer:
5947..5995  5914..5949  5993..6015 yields 0.96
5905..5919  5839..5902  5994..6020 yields -0.29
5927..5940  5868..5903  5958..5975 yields -1.11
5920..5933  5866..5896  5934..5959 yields -0.52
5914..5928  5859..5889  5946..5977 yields -0.15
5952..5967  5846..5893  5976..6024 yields 1.29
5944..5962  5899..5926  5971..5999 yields 1.31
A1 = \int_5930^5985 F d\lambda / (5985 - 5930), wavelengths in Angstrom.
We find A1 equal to 2.28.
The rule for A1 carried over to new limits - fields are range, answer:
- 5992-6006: 2.5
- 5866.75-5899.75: 2.06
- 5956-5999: 2.37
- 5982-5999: 2.5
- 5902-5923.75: 2.3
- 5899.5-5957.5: 2.27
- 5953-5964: 2.13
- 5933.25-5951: 2.28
